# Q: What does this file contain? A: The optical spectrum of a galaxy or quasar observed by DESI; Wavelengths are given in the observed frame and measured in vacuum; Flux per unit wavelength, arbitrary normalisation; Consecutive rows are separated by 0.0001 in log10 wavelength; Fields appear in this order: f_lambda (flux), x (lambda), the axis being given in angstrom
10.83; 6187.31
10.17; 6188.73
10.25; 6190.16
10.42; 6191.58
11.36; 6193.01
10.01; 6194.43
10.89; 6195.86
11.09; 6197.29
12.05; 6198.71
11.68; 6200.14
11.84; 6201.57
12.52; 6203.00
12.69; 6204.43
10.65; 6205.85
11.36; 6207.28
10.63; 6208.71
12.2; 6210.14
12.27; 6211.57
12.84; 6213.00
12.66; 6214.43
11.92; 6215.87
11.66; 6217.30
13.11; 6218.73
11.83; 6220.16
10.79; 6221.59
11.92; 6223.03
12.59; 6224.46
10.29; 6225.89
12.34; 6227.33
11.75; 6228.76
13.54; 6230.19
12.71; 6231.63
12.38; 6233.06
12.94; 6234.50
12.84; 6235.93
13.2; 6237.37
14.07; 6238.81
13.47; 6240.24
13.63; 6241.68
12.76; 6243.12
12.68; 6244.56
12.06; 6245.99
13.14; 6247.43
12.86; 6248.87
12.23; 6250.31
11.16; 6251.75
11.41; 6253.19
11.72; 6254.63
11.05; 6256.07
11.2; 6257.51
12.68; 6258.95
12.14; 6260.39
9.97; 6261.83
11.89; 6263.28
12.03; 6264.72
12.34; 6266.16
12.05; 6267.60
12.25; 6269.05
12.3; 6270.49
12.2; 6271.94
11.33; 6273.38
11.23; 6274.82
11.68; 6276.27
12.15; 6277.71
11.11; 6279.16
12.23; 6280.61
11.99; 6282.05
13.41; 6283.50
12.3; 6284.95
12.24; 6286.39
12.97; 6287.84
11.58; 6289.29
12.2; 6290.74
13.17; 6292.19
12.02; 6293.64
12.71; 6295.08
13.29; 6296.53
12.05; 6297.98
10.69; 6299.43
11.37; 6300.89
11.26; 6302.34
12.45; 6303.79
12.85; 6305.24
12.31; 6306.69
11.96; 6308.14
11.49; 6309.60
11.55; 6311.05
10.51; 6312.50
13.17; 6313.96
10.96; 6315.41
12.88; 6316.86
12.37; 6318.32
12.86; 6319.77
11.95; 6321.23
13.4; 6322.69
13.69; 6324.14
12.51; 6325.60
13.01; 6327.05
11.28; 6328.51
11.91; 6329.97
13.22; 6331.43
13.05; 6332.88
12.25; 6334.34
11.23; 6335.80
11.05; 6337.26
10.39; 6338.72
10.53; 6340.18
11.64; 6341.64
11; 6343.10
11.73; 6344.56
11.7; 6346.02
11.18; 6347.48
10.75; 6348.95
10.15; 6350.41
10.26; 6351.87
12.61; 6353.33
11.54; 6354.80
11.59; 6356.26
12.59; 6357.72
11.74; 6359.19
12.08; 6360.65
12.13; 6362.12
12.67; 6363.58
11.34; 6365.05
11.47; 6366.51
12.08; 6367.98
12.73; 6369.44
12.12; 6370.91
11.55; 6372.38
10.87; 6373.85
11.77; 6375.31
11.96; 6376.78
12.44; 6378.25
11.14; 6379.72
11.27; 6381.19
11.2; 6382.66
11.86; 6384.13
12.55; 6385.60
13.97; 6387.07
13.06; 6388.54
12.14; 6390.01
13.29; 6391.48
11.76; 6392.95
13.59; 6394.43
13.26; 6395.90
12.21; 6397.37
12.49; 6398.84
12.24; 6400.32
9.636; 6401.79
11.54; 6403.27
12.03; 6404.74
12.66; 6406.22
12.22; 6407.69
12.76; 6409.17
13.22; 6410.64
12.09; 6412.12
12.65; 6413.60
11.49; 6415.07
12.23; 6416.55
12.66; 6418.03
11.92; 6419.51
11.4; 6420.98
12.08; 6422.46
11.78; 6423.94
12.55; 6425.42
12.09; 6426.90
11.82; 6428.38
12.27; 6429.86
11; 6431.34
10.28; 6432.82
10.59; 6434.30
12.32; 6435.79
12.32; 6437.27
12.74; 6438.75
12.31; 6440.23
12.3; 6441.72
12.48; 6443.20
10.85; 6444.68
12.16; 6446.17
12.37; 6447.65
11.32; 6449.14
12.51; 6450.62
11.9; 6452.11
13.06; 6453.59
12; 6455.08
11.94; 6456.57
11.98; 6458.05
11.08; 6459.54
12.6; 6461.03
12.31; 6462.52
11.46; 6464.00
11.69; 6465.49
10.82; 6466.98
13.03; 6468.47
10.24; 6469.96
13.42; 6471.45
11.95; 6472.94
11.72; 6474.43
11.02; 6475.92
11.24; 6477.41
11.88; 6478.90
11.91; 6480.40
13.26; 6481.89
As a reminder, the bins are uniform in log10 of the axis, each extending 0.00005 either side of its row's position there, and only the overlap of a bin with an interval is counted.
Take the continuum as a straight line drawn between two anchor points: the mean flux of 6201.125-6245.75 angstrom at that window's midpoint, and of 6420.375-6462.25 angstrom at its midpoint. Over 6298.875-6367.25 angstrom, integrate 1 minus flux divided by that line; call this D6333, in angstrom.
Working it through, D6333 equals 1.6 angstrom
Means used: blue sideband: 12.3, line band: 11.8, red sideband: 11.9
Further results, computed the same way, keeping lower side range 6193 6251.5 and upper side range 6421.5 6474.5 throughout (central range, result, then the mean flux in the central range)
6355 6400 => -0.6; 12.2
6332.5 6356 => 1.5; 11.3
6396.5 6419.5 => -0.3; 12.1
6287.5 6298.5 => -0.4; 12.5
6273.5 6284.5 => 0.2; 11.9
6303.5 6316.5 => 0.2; 11.9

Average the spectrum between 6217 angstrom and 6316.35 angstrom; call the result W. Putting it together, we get 12.1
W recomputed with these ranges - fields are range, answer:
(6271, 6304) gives 12.1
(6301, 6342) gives 12.1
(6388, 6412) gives 12.4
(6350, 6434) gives 12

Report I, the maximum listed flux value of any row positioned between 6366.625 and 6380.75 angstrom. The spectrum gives 12.73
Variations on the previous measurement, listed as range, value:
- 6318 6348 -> 13.69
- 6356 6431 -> 13.97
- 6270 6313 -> 13.41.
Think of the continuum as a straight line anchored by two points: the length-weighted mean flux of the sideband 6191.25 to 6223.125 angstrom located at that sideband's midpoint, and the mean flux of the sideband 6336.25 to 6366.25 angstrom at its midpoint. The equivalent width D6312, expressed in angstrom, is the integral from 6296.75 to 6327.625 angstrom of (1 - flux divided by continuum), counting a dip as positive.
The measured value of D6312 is -1.8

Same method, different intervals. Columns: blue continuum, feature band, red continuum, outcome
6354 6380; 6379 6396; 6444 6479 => -0.7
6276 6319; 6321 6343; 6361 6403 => 0.1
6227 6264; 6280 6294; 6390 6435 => -0.1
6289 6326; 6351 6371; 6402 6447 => 0.3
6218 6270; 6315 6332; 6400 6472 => -0.6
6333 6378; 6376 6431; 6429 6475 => -2.1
